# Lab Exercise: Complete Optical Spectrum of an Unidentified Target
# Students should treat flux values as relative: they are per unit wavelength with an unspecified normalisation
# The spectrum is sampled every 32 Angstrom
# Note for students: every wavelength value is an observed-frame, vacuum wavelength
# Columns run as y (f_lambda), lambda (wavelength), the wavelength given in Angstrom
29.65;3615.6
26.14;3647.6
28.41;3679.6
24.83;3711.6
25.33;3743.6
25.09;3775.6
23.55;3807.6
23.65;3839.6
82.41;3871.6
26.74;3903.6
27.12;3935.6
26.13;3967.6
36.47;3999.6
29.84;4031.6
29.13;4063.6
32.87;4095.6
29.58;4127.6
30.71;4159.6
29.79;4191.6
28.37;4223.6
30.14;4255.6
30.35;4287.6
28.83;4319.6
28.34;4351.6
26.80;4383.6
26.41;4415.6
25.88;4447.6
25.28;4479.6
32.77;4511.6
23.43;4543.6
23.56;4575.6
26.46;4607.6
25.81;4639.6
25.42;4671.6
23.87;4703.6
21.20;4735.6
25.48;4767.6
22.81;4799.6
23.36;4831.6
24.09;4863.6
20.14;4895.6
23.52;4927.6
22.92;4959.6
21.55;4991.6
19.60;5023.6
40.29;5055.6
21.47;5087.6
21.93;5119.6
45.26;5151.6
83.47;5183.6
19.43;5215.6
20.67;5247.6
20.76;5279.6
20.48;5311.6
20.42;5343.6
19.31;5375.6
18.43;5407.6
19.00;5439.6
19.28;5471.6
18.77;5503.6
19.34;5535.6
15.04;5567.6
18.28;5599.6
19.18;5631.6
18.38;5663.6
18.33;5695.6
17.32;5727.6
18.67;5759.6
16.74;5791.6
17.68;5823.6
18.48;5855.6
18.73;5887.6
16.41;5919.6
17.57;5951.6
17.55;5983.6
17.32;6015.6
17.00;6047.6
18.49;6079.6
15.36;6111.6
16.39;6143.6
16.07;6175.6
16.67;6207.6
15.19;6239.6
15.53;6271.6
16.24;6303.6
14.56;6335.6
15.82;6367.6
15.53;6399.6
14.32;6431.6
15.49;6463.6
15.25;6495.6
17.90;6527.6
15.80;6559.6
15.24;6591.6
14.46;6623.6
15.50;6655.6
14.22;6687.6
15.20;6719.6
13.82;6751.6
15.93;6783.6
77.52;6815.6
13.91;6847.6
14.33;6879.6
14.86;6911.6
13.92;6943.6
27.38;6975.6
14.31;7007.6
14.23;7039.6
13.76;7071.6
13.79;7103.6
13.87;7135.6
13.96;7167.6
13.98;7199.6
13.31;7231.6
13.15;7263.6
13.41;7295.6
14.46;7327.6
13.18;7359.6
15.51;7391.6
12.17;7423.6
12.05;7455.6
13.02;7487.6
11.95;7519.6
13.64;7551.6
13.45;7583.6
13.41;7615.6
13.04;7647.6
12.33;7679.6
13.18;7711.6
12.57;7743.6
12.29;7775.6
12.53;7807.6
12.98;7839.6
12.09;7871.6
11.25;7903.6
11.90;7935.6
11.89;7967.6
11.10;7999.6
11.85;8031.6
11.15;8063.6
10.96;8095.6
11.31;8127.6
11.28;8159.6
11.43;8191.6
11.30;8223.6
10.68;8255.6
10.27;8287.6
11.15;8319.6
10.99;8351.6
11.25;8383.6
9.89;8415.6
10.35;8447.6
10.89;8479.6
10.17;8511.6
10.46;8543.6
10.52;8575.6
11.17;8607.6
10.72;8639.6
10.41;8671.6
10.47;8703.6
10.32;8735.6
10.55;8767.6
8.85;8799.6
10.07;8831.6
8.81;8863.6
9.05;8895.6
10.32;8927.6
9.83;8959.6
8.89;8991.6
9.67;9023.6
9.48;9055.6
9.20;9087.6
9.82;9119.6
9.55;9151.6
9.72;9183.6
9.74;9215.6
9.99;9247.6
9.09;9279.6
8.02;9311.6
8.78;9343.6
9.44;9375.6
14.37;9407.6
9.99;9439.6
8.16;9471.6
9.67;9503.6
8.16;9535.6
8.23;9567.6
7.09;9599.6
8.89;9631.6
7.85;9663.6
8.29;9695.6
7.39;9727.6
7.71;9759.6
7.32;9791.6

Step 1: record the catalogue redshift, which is 0.037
